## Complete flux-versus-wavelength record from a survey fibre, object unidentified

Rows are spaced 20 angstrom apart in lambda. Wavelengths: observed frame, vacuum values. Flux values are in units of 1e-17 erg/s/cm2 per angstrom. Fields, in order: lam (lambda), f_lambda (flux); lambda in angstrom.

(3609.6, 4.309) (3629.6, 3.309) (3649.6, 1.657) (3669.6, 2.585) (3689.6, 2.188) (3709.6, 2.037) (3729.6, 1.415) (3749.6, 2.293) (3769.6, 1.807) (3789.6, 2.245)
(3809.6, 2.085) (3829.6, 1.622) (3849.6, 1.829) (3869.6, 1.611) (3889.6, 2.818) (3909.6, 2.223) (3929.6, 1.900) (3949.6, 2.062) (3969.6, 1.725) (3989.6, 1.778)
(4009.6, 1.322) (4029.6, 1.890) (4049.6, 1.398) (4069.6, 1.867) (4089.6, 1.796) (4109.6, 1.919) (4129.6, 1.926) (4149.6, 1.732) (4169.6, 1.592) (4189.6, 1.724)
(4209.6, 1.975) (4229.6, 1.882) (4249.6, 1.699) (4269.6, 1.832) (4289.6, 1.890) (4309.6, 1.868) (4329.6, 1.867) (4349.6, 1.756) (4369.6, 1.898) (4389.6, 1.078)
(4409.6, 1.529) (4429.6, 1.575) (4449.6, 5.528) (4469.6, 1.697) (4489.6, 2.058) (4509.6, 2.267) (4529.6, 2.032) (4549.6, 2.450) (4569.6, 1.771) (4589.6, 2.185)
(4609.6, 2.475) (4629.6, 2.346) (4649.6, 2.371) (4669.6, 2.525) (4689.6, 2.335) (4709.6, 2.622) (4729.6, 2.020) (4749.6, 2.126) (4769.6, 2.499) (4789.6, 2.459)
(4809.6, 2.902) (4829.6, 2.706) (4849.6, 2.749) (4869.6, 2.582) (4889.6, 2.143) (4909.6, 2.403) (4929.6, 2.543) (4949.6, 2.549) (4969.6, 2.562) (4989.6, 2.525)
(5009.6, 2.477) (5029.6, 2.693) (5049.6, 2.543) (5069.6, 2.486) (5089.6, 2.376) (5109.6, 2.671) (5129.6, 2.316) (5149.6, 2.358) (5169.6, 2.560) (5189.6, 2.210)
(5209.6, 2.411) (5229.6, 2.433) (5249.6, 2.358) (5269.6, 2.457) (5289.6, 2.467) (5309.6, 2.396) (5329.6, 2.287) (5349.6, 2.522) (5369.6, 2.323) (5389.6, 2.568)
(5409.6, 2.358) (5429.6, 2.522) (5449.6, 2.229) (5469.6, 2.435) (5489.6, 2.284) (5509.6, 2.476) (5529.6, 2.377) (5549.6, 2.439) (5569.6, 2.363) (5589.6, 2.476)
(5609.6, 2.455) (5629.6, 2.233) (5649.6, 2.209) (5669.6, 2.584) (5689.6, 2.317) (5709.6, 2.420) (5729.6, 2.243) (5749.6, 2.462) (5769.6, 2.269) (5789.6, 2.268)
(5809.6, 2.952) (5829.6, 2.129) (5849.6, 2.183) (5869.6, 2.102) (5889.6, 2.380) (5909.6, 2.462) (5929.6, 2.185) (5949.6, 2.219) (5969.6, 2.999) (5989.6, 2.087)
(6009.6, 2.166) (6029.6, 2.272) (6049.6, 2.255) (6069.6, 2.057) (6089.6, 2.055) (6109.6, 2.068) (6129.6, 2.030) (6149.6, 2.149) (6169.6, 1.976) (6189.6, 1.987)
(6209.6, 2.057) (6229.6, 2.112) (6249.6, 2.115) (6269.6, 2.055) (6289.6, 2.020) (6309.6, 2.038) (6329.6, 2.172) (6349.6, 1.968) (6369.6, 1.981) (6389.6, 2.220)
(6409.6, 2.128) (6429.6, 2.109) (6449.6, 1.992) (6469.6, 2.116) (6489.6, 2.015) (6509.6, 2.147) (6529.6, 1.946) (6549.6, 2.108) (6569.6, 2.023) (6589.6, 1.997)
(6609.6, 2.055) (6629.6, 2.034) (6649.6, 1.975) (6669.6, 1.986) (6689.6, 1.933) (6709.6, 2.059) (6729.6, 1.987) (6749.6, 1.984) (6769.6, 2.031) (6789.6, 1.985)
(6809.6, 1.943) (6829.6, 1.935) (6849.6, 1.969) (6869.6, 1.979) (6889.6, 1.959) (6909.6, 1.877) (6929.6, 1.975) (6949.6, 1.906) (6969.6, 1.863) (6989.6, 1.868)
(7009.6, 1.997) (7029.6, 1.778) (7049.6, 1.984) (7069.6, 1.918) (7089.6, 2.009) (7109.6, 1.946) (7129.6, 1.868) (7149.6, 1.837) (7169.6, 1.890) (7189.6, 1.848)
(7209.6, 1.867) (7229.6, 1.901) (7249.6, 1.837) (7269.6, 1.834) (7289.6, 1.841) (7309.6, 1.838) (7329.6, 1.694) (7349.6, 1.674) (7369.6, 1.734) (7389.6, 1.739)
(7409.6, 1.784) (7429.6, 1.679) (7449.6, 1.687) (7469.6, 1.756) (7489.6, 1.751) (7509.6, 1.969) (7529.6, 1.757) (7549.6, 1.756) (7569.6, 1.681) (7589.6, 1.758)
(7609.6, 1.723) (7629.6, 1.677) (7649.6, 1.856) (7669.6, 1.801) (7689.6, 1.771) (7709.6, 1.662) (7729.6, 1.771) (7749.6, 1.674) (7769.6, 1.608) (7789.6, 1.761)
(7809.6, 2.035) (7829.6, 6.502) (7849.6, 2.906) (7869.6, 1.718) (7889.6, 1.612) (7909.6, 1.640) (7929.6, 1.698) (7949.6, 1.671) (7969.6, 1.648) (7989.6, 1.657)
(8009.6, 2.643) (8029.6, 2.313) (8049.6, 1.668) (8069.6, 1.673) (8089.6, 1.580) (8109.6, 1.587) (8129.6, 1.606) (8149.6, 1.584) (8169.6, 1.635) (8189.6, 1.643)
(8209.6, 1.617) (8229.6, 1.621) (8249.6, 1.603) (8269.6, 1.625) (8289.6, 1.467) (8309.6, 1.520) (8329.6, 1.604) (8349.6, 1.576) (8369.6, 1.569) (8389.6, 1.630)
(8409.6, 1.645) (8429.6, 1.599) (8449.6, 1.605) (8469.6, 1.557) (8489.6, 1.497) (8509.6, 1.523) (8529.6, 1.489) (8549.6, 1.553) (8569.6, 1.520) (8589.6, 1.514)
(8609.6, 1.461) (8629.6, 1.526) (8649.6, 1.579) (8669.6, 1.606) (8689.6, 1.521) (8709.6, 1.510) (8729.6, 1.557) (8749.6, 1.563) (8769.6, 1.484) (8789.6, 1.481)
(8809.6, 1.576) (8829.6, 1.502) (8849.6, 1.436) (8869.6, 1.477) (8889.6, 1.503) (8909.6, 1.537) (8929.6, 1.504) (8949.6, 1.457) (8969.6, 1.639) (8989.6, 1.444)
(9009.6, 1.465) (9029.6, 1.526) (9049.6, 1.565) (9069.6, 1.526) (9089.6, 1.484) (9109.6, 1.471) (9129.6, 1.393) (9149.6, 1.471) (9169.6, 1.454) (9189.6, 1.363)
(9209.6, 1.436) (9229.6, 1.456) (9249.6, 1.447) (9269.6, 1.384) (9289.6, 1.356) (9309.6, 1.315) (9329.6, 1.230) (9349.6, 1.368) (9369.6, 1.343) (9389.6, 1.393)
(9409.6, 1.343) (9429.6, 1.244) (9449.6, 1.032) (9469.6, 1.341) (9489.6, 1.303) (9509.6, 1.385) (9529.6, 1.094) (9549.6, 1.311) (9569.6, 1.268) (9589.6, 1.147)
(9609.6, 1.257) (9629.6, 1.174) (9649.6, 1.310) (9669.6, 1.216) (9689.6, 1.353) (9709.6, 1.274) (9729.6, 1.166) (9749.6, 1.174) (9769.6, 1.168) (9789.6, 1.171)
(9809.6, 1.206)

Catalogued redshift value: 0.19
